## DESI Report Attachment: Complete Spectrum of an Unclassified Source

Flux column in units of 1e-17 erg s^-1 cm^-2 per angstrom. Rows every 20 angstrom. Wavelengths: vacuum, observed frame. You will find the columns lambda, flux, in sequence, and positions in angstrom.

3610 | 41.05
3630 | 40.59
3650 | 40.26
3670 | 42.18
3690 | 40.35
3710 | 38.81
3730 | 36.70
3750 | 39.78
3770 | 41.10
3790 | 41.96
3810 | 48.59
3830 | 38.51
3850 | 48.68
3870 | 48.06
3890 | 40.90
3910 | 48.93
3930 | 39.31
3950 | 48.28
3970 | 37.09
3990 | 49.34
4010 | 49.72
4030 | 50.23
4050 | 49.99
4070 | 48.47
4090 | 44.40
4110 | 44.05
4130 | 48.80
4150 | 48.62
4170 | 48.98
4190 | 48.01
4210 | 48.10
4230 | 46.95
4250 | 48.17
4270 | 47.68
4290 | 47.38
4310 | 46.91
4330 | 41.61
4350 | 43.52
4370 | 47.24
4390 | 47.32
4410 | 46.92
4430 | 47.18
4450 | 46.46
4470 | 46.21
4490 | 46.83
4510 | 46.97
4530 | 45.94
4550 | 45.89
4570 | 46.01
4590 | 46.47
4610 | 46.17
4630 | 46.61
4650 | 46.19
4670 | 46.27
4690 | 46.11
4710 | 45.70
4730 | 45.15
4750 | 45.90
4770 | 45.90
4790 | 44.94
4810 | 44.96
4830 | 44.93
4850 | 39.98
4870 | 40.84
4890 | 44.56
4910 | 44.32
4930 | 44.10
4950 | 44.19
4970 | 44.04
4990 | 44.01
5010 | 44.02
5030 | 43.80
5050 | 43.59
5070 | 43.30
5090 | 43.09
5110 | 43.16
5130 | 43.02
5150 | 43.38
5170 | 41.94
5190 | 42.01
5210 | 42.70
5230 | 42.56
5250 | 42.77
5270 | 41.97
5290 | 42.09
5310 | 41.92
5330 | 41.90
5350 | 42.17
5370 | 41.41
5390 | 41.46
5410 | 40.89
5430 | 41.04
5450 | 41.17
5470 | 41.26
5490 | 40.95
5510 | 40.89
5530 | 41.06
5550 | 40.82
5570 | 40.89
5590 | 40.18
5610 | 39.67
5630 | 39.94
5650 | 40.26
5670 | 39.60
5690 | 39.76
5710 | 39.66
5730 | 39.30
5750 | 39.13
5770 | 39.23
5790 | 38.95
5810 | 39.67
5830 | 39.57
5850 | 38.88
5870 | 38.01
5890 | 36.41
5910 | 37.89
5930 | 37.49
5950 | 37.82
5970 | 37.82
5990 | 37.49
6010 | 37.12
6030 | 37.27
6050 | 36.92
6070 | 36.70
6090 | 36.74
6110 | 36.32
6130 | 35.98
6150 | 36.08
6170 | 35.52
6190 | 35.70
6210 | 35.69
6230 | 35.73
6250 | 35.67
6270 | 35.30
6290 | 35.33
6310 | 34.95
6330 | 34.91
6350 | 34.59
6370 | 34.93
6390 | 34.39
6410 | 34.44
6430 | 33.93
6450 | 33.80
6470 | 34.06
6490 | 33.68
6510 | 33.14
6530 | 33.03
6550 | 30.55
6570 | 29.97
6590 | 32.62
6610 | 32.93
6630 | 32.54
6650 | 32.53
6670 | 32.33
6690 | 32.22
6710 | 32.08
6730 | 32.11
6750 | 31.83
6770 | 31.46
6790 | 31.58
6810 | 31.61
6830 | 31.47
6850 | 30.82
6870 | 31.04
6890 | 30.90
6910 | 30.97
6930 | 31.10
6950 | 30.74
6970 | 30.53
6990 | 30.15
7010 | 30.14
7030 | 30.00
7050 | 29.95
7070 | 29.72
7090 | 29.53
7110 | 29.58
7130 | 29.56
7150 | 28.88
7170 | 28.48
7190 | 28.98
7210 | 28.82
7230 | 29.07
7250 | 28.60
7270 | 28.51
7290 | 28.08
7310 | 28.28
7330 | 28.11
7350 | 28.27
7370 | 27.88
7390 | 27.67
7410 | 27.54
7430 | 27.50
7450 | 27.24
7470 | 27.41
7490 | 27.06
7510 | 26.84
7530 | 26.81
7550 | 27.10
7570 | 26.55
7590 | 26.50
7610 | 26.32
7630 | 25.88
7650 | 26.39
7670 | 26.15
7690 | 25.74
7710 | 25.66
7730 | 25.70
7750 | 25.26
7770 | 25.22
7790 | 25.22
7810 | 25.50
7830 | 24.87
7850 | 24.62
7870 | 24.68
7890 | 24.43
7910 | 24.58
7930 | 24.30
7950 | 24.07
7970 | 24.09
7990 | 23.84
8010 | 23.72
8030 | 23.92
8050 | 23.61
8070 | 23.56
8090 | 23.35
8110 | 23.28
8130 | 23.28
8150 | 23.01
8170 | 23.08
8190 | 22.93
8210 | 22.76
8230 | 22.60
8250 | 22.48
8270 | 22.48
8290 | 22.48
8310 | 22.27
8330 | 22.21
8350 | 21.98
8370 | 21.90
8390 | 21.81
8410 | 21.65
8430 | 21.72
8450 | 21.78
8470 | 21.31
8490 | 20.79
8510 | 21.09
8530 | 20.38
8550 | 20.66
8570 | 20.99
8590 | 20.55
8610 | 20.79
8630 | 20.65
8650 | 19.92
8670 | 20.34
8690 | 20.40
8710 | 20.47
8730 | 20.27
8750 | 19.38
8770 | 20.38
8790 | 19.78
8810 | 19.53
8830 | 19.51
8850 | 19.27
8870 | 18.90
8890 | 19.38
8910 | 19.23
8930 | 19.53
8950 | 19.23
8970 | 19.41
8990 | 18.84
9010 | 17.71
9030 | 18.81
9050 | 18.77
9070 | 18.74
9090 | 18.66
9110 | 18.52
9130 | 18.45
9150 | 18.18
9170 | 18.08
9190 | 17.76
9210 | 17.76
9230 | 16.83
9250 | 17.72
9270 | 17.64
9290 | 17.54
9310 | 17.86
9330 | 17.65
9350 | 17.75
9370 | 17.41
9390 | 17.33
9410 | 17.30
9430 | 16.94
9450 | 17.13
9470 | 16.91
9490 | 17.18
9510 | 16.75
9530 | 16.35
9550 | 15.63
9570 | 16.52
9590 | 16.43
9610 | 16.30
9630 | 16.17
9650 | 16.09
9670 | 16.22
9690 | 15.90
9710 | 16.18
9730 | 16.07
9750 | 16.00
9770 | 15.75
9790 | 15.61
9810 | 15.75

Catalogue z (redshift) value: 0.00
